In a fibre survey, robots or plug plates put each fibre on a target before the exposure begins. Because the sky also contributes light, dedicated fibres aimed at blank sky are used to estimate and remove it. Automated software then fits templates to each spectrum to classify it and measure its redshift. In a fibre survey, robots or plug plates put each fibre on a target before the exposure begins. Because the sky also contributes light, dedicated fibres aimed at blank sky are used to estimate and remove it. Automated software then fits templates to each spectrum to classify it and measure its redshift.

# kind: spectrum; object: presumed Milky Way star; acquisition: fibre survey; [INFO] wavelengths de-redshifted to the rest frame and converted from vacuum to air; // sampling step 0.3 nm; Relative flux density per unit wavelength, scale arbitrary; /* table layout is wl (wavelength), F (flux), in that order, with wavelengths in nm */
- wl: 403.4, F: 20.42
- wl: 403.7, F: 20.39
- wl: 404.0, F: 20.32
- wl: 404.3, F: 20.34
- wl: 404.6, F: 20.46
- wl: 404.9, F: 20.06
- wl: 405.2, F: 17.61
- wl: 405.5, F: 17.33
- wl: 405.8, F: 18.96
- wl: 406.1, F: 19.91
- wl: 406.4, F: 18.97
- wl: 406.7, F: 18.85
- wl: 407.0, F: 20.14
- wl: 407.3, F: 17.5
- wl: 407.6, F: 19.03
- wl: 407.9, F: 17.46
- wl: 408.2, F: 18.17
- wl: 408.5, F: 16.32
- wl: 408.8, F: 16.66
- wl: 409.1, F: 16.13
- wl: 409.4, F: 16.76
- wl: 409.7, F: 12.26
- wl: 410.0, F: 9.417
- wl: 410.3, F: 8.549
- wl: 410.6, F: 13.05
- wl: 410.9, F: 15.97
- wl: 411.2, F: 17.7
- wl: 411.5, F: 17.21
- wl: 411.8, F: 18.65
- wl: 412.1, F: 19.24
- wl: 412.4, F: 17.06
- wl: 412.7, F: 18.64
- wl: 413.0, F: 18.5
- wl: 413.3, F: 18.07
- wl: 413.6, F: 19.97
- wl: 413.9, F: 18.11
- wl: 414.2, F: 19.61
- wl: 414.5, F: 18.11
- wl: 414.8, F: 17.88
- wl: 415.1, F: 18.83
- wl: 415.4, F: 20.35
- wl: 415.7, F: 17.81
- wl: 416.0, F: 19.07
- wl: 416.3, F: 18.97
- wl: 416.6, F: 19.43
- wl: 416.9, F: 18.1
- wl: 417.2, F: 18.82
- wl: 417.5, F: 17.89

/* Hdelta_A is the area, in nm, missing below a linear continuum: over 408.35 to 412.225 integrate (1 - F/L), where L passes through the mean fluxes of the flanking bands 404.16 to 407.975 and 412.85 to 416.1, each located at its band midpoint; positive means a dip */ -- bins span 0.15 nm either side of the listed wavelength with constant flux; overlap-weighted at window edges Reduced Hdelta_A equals 0.75 nm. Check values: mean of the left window 19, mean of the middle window 15.2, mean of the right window 18.8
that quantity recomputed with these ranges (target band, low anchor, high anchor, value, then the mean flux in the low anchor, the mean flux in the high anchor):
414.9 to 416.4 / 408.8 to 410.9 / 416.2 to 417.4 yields -0.09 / 13.2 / 18.8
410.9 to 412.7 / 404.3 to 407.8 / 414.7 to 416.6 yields 0.10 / 19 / 18.9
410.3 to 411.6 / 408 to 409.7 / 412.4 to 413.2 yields 0.18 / 16.4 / 18.3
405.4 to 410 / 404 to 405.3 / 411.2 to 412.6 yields 0.41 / 19.8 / 18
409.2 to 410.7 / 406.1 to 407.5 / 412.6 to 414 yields 0.54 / 19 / 18.7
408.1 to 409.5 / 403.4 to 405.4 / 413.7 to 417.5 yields 0.19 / 19.8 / 18.7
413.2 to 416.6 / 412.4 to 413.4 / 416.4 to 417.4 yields -0.07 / 18.2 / 18.7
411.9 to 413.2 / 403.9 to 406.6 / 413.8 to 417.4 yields 0.04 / 19.3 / 18.8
